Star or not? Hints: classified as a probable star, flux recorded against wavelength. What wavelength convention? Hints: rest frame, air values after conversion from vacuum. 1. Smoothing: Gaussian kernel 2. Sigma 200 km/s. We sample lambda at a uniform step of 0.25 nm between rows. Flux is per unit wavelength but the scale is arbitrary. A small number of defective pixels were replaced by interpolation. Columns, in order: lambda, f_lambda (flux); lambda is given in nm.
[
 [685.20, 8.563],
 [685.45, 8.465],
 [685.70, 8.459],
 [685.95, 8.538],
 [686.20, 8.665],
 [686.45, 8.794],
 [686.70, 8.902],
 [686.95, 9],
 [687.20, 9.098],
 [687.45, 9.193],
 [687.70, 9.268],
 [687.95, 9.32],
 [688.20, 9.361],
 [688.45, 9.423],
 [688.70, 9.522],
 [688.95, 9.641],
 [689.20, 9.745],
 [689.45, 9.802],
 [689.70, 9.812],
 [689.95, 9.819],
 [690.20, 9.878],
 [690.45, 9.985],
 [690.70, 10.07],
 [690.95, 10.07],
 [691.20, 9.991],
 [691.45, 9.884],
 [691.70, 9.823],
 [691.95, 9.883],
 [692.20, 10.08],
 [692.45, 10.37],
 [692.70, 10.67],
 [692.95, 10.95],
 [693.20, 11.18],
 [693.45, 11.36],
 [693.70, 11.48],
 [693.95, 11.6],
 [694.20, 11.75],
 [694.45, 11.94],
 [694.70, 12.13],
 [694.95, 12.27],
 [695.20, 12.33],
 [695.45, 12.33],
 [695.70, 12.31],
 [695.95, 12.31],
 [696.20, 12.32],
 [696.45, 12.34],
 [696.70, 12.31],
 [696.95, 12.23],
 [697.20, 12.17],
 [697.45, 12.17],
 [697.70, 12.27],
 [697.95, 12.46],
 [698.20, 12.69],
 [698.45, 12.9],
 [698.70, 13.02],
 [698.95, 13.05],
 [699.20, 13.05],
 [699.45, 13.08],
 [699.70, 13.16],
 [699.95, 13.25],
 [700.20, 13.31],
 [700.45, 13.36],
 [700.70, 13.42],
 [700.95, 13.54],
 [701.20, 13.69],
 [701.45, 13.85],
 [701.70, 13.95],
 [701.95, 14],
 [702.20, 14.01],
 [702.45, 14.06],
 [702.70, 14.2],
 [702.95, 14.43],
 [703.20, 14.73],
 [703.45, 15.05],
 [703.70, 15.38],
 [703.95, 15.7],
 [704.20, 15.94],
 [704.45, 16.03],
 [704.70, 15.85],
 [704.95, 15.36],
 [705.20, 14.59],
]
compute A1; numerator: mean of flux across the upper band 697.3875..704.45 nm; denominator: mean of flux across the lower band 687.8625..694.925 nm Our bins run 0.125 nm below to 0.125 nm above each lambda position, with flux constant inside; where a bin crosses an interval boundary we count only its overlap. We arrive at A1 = 1.33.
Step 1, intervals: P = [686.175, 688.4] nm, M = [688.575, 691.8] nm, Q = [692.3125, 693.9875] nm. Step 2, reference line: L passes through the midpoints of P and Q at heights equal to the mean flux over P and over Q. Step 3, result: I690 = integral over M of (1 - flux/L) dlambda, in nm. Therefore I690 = 0.07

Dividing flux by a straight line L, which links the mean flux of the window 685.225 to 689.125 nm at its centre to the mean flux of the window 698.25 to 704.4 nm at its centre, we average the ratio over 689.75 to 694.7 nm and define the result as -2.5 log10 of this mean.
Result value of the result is 0.020 mag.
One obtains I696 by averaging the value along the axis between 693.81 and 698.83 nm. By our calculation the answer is 12.3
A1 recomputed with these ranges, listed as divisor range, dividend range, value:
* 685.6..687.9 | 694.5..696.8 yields 1.38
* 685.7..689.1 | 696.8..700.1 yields 1.40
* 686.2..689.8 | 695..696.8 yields 1.32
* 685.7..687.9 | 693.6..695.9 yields 1.35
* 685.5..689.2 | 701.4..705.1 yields 1.63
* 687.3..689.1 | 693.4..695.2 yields 1.26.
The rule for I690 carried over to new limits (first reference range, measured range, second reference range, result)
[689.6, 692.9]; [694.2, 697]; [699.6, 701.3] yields -0.147 nm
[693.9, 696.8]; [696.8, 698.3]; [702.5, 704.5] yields 0.074 nm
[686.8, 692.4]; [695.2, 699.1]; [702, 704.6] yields 0.033 nm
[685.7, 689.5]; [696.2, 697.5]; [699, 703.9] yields 0.007 nm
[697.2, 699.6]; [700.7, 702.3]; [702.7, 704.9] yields 0.046 nm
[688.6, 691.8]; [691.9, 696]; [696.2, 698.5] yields -0.108 nm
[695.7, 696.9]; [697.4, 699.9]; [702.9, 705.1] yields 0.083 nm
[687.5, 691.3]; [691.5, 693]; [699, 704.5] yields 0.067 nm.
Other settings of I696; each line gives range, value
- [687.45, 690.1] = 9.56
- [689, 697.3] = 11.1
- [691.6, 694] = 10.7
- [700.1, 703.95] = 14.1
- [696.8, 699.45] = 12.6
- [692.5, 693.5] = 11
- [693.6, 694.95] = 11.8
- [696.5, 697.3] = 12.2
